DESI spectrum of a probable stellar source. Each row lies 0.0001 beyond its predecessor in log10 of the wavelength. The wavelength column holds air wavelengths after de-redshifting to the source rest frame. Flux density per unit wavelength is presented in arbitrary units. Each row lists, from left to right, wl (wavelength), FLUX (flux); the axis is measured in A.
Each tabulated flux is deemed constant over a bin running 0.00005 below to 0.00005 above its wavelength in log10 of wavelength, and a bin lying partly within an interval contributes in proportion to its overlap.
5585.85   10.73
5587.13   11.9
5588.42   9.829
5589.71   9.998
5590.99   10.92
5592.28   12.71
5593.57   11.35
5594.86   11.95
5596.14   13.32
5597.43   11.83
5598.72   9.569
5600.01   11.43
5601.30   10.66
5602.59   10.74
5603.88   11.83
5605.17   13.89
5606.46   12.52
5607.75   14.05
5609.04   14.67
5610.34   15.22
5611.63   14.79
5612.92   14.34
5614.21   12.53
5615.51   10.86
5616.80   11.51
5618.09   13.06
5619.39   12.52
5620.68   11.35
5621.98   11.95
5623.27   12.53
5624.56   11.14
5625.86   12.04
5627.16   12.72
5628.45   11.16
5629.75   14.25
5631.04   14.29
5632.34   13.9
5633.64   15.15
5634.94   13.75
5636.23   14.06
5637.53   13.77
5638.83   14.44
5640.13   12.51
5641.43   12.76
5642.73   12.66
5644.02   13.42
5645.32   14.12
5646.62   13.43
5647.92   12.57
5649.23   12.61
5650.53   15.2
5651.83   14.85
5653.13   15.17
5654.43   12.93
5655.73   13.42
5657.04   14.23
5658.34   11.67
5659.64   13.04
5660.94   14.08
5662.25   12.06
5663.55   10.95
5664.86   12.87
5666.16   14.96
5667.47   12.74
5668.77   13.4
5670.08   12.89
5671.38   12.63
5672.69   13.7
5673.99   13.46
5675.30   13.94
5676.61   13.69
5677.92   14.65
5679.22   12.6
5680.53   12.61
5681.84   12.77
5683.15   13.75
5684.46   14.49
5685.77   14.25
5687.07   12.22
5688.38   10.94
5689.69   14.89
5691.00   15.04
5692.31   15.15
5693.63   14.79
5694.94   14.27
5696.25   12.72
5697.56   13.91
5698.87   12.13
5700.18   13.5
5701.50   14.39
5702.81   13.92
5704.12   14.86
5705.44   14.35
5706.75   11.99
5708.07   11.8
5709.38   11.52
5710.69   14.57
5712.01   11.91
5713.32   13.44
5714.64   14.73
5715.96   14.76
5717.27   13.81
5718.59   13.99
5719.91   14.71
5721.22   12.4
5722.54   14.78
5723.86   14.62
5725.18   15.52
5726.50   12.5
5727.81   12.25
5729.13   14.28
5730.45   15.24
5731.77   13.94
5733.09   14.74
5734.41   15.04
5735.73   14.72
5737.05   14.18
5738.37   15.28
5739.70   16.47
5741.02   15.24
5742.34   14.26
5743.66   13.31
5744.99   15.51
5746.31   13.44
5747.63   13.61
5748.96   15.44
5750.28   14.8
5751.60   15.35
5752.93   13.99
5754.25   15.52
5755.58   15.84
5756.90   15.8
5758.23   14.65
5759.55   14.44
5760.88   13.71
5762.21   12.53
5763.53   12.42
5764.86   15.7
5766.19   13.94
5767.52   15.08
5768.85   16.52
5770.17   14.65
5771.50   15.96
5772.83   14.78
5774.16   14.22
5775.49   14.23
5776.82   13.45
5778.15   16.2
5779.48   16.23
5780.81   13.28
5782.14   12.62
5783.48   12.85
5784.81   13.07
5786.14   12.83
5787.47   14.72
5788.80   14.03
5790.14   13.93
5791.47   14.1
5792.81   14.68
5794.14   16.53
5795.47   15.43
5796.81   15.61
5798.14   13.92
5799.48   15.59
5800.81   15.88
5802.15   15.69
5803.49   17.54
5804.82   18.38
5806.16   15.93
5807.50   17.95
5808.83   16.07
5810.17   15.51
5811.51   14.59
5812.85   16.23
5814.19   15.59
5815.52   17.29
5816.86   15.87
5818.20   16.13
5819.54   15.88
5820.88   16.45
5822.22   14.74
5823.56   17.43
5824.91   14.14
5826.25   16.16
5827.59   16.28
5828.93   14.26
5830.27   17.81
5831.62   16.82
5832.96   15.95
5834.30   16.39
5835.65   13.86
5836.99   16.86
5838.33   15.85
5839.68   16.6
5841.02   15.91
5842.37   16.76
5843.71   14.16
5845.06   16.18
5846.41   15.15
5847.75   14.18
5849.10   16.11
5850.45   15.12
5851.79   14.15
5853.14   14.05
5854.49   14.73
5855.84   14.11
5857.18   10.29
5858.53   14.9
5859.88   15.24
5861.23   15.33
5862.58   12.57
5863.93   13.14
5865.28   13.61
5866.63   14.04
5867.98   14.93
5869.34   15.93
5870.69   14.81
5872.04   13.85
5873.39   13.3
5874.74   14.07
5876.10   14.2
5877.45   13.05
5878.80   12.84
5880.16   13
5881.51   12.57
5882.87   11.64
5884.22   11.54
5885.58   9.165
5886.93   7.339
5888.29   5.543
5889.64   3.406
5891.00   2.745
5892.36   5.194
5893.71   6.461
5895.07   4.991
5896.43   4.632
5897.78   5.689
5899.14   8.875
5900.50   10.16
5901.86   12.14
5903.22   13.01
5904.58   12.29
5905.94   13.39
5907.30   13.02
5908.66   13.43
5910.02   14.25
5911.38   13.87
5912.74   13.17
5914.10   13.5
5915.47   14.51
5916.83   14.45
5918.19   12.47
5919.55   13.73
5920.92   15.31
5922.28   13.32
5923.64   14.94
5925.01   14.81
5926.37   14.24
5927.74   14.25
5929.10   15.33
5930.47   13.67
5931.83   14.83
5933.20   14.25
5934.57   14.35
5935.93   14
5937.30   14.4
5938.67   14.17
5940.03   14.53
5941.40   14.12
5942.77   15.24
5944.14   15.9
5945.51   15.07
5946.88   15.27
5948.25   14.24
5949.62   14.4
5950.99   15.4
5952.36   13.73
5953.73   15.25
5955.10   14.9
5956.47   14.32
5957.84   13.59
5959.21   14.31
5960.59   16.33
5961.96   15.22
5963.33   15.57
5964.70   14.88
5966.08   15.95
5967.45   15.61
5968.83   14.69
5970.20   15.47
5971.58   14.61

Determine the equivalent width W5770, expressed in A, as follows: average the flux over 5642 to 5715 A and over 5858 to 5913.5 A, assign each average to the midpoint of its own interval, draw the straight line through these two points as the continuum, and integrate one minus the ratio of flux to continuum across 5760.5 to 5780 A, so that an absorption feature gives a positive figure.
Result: -3.3 A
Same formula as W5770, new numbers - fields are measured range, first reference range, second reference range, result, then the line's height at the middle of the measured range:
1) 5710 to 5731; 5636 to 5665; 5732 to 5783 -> 0.3 A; 14.2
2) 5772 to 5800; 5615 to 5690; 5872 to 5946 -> -3.9 A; 12.6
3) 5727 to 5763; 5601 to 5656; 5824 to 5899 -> -4.2 A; 13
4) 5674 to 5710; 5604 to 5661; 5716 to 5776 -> 1.0 A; 13.9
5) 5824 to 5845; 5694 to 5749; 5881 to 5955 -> -4.6 A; 13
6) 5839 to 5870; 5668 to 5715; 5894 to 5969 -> -2.4 A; 13.6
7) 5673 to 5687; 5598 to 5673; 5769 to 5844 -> 0.1 A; 13.7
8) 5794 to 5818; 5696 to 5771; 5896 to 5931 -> -4.3 A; 13.7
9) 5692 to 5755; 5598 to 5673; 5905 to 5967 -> -3.2 A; 13.4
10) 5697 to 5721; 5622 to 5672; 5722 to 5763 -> 0.9 A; 14.1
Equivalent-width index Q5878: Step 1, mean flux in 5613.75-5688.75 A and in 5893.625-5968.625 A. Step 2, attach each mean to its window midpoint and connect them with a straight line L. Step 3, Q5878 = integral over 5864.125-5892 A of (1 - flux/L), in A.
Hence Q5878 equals 4.1 A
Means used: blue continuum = 13.1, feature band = 11.5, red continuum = 13.6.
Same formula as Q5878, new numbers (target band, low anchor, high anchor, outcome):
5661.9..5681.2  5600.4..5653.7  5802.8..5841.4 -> 0.9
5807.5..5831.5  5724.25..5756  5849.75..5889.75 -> -4.3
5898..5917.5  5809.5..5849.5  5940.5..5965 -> 3.2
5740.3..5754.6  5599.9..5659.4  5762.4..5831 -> 0.0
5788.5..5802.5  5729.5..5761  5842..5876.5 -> -0.4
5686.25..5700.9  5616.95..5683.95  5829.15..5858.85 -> 0.1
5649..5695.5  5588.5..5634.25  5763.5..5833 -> -0.5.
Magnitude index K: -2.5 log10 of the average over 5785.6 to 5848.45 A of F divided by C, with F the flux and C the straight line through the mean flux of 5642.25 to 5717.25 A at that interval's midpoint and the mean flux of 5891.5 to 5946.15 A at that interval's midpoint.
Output -0.20 mag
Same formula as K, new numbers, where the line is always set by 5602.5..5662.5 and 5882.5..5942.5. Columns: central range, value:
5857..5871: -0.18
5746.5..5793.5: -0.16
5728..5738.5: -0.15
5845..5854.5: -0.23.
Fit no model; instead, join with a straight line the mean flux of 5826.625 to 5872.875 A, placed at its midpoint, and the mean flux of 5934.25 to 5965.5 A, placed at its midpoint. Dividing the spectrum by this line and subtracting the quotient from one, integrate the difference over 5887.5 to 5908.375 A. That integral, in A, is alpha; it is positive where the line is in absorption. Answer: 9.4 A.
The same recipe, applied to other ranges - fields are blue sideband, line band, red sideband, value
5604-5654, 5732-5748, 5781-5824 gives -0.03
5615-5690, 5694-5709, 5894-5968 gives -0.21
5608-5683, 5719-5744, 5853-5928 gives -3.08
